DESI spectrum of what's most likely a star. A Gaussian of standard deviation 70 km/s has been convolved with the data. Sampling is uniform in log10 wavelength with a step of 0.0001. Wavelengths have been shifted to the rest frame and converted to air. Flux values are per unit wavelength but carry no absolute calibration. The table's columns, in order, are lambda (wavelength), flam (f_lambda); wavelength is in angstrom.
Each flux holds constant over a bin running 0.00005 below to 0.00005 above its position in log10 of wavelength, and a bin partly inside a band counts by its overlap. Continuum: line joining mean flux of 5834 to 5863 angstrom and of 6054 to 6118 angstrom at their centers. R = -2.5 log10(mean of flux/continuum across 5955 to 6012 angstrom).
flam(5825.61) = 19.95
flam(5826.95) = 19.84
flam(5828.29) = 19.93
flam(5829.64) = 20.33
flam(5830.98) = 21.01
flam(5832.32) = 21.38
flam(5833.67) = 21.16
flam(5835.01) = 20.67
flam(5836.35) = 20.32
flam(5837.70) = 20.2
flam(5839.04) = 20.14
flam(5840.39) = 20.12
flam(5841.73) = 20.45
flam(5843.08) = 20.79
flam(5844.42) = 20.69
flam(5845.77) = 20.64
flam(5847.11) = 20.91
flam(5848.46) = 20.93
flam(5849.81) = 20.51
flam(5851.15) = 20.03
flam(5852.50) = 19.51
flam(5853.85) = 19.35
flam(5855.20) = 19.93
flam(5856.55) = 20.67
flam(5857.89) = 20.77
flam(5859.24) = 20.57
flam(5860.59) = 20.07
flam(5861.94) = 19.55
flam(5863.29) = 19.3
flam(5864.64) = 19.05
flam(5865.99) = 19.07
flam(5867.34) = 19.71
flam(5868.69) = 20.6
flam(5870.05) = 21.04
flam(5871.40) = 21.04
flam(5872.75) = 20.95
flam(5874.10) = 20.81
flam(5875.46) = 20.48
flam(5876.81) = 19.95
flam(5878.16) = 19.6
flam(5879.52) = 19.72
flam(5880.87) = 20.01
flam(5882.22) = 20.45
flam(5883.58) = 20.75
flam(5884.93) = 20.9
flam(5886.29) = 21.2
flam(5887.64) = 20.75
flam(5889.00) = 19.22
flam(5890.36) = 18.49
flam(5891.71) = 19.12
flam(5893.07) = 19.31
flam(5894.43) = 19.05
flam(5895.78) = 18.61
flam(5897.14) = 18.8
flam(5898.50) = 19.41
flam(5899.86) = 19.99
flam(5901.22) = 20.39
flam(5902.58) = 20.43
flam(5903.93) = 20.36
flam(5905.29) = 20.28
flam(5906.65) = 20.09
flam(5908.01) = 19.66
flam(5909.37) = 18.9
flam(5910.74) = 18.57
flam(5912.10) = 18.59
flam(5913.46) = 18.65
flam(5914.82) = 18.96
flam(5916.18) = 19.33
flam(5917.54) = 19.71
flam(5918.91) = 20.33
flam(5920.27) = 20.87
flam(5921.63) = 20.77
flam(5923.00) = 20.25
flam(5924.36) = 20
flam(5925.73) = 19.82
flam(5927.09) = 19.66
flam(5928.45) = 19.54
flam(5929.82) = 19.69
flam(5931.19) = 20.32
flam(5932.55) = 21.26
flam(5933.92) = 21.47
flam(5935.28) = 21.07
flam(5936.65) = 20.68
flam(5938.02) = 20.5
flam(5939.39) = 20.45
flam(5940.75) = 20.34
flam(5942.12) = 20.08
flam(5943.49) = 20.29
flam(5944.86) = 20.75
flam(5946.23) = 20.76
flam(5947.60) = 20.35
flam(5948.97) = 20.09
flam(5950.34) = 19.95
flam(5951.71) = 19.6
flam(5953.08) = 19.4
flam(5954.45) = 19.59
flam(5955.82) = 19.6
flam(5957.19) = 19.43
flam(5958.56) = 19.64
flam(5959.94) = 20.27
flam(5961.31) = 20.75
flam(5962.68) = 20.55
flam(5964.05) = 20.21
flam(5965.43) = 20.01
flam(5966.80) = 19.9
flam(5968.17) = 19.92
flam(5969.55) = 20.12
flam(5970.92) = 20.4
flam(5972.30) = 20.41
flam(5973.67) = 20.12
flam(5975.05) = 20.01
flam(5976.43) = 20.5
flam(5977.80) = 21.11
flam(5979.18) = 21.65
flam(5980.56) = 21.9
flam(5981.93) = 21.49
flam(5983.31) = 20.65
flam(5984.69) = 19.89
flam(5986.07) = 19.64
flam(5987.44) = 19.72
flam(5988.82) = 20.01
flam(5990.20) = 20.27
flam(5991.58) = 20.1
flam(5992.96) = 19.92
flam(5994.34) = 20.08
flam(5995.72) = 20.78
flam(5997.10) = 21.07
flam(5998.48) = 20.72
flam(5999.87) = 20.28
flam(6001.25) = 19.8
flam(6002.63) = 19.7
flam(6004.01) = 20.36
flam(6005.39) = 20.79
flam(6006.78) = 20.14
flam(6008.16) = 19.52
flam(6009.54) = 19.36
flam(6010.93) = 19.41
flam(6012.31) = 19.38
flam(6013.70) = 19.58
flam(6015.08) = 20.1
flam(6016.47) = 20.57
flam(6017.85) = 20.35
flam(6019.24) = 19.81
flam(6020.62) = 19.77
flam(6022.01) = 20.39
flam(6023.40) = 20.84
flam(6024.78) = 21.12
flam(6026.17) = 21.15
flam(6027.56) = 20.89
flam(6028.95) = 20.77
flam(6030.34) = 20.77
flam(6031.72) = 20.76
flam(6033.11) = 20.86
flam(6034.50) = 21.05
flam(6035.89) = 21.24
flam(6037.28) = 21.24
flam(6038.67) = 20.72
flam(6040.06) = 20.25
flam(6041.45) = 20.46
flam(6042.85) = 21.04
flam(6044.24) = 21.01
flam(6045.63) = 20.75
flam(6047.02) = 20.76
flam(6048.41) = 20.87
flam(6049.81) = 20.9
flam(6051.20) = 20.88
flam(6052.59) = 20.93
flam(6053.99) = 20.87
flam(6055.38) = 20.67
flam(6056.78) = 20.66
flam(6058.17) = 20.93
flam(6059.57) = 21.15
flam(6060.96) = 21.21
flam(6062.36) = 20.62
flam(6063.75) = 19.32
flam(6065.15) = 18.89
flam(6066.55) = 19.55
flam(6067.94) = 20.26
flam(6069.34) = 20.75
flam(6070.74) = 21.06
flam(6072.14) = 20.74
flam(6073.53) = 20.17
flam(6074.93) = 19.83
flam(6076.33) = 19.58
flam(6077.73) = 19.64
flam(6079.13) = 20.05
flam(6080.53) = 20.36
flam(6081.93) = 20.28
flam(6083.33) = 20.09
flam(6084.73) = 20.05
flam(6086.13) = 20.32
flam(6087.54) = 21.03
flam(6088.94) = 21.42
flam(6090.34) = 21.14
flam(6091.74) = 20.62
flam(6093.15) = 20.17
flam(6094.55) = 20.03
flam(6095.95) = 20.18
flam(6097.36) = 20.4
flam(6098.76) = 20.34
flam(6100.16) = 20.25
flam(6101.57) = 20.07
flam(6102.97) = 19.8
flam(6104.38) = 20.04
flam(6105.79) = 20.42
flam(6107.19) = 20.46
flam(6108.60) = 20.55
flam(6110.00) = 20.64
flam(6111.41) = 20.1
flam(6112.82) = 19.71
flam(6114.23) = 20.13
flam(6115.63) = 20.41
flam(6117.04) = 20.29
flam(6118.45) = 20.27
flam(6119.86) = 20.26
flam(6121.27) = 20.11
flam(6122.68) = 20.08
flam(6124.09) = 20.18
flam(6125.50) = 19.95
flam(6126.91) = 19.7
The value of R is 0.00 mag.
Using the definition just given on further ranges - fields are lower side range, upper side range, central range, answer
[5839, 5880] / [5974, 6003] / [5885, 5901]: 0.04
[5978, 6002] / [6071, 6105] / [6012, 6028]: 0.00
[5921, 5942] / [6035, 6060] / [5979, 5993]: 0.01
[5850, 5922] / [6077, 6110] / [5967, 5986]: -0.03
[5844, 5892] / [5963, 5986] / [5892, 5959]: 0.02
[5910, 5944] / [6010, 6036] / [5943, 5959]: 0.01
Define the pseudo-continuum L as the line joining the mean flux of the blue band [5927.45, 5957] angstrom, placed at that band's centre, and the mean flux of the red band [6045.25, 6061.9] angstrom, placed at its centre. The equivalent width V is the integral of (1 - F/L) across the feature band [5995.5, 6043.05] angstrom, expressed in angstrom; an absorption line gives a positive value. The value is 0.6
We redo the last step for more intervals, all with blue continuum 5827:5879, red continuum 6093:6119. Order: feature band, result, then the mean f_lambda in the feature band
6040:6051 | -0.3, 20.8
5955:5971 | 0.2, 20.1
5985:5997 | 0.1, 20.1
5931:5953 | -0.2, 20.5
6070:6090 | -0.1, 20.3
